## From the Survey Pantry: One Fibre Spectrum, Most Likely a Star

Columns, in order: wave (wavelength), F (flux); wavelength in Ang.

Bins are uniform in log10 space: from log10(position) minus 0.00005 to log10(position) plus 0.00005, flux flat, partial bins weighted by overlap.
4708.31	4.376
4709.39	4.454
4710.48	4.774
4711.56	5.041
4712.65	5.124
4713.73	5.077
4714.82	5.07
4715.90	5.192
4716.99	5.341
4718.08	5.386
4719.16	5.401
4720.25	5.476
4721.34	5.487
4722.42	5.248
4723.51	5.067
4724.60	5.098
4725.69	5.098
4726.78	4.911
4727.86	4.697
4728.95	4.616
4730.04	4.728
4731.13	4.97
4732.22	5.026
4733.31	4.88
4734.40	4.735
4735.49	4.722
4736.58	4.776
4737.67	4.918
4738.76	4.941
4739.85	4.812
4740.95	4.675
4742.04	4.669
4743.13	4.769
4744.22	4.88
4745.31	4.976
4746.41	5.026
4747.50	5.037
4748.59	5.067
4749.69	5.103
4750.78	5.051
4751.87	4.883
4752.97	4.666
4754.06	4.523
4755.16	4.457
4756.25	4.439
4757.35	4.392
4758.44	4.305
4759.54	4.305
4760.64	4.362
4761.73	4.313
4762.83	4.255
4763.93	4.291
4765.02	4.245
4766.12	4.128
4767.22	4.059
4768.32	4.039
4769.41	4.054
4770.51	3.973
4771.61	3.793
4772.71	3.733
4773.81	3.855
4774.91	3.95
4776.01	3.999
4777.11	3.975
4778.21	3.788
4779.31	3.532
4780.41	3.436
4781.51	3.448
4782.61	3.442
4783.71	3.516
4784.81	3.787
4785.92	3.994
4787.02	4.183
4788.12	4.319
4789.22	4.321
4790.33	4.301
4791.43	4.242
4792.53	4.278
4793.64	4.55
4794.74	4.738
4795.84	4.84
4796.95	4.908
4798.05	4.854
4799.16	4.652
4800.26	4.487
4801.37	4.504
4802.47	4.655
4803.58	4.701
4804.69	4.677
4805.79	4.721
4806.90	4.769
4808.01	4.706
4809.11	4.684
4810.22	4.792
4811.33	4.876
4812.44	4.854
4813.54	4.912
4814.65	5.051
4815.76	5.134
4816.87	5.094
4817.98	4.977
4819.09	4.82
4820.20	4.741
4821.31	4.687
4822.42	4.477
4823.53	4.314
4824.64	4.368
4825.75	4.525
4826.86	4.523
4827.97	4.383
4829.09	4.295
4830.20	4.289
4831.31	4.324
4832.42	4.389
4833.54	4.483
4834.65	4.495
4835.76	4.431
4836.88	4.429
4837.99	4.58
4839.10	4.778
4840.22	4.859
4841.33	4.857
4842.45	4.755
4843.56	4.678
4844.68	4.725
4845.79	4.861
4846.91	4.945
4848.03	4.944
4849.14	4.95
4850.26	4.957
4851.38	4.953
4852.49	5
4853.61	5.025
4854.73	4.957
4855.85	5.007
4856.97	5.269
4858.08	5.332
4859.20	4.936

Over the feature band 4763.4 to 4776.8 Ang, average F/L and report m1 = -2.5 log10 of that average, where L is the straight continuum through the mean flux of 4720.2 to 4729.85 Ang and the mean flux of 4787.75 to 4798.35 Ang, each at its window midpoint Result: 0.17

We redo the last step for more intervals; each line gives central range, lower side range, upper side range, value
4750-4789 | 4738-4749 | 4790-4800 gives 0.16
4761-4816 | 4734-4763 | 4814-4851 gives 0.09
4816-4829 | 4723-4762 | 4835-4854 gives 0.04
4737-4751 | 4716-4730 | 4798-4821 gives 0.03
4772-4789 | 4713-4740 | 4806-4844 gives 0.26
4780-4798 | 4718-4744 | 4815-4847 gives 0.14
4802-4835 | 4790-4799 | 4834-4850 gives 0.00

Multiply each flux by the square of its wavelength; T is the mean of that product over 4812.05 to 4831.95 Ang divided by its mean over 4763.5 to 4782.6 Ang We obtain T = 1.2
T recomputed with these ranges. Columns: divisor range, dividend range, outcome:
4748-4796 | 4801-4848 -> 1.14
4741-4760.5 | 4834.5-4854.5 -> 1.06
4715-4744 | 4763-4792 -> 0.81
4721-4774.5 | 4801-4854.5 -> 1.05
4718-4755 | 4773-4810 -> 0.88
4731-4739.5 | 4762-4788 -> 0.82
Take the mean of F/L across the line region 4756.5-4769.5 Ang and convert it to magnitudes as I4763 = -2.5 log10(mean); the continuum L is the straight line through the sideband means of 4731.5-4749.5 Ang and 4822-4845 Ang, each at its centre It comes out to 0.13 mag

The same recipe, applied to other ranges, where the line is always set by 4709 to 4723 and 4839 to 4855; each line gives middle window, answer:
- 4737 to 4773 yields 0.13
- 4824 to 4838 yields 0.12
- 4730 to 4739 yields 0.06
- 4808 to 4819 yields 0.01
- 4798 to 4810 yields 0.07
